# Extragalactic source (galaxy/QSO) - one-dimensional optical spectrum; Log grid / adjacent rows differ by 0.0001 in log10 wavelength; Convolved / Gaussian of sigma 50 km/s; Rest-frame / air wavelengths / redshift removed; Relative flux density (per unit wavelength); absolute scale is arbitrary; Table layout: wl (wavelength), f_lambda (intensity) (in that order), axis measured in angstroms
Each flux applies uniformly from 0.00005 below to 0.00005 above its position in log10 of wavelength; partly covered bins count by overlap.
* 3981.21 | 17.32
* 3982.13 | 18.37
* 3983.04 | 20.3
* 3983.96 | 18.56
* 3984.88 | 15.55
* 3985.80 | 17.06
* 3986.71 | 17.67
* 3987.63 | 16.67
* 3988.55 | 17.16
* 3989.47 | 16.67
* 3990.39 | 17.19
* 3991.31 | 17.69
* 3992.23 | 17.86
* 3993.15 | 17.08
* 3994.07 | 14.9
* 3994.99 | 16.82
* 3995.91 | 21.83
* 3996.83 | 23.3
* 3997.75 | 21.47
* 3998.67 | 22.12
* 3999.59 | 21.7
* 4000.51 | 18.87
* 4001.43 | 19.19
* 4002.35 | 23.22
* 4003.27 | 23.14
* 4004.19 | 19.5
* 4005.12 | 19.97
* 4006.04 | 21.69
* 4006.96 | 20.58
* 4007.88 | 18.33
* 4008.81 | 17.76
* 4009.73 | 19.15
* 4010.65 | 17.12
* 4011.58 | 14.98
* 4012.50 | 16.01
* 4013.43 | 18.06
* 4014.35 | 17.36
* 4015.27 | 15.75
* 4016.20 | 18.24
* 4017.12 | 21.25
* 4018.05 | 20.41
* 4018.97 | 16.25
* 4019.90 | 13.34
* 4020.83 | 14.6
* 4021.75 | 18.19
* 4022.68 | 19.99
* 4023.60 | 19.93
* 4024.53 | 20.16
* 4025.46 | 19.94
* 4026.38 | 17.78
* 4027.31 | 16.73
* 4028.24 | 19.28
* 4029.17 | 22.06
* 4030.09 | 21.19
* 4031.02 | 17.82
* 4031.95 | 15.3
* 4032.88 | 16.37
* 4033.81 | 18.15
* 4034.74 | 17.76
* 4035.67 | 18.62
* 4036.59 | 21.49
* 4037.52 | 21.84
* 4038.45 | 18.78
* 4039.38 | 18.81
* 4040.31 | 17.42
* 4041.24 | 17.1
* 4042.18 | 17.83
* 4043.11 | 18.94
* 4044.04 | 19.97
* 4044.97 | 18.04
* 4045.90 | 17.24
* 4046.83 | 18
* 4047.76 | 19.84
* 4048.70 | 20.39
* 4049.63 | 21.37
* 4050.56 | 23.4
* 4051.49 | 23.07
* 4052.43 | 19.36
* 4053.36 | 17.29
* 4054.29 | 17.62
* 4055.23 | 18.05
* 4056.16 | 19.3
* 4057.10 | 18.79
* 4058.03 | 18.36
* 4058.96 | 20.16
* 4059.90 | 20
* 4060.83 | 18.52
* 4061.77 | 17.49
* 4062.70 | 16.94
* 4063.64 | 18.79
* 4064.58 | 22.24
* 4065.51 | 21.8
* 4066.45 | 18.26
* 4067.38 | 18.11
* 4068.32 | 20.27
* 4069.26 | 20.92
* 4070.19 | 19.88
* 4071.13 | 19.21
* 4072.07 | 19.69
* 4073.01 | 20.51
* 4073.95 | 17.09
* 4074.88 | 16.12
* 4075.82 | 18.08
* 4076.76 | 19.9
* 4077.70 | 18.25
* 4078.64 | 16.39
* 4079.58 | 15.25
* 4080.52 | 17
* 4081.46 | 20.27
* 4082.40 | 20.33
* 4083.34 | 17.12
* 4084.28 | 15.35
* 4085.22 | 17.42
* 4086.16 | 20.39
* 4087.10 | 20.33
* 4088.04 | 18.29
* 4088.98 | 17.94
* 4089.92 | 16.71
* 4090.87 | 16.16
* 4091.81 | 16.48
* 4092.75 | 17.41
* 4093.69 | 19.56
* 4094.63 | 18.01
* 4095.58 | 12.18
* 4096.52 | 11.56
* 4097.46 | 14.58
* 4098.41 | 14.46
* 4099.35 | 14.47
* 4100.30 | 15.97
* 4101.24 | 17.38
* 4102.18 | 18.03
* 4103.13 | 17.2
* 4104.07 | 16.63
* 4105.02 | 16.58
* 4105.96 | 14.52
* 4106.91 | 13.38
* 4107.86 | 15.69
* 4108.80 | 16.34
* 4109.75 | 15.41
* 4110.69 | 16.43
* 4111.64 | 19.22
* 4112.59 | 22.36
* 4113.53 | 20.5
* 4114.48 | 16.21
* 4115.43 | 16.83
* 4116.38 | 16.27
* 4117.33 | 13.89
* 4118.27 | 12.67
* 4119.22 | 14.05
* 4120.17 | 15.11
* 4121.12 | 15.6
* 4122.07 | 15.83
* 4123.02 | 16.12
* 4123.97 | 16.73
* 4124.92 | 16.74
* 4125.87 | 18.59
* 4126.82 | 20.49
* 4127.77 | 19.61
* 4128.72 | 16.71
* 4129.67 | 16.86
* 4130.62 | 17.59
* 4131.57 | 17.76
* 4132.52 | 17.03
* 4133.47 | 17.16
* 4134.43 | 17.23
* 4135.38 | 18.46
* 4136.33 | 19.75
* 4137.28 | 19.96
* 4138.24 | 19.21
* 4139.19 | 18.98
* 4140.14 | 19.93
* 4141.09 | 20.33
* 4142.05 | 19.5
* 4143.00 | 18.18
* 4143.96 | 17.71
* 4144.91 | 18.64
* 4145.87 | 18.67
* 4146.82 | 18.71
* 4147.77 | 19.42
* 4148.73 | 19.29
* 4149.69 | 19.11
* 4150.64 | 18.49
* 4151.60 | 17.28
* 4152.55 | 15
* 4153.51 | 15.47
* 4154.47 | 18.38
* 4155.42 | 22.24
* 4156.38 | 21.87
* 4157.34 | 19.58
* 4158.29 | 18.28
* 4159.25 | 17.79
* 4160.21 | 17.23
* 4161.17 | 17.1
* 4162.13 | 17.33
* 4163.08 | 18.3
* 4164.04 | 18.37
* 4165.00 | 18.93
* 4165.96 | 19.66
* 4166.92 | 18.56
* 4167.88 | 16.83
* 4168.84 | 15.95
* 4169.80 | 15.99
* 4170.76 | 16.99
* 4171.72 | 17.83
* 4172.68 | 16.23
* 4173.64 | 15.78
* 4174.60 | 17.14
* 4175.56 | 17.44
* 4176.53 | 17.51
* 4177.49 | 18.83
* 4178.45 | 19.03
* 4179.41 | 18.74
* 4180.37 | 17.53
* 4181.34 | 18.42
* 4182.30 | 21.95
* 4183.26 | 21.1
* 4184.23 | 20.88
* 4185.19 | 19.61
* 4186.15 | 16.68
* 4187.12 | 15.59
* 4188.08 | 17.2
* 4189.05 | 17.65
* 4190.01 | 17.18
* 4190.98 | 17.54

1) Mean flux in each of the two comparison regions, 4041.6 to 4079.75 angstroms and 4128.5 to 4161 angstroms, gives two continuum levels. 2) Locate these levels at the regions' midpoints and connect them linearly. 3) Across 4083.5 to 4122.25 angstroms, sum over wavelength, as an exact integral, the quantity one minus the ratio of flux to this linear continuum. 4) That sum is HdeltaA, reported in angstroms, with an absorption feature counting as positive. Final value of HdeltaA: 4.82 angstroms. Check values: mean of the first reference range 19.1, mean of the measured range 16.4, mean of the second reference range 18.5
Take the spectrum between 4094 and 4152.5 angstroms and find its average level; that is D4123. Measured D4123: 17.2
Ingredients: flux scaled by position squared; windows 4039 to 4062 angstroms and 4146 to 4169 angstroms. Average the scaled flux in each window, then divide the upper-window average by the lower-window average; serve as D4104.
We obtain 1.01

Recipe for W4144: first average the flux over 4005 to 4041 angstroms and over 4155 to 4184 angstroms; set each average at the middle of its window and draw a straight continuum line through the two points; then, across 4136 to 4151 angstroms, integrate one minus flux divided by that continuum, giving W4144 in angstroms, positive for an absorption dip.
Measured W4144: -0.7 angstroms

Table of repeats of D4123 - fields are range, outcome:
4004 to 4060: 18.7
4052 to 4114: 17.8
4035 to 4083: 19.1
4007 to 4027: 17.9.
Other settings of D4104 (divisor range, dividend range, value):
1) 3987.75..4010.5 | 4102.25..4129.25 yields 0.91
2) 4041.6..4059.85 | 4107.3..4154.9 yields 0.95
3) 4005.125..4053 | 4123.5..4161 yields 1.04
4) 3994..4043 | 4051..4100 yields 0.99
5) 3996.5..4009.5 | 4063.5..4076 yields 0.97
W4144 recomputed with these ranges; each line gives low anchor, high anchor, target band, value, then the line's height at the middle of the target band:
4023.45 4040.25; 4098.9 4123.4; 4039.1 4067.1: -1.4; 18.2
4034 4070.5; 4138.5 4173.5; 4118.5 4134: 1.4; 18.6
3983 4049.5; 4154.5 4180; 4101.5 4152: 1.9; 18.2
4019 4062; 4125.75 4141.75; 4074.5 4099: 2.1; 18.7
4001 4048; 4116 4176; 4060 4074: -0.8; 18.3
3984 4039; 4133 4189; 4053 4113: 2.5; 18.5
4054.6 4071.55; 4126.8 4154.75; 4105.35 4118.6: 1.6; 18.7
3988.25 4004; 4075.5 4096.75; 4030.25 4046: 0.1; 18.5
